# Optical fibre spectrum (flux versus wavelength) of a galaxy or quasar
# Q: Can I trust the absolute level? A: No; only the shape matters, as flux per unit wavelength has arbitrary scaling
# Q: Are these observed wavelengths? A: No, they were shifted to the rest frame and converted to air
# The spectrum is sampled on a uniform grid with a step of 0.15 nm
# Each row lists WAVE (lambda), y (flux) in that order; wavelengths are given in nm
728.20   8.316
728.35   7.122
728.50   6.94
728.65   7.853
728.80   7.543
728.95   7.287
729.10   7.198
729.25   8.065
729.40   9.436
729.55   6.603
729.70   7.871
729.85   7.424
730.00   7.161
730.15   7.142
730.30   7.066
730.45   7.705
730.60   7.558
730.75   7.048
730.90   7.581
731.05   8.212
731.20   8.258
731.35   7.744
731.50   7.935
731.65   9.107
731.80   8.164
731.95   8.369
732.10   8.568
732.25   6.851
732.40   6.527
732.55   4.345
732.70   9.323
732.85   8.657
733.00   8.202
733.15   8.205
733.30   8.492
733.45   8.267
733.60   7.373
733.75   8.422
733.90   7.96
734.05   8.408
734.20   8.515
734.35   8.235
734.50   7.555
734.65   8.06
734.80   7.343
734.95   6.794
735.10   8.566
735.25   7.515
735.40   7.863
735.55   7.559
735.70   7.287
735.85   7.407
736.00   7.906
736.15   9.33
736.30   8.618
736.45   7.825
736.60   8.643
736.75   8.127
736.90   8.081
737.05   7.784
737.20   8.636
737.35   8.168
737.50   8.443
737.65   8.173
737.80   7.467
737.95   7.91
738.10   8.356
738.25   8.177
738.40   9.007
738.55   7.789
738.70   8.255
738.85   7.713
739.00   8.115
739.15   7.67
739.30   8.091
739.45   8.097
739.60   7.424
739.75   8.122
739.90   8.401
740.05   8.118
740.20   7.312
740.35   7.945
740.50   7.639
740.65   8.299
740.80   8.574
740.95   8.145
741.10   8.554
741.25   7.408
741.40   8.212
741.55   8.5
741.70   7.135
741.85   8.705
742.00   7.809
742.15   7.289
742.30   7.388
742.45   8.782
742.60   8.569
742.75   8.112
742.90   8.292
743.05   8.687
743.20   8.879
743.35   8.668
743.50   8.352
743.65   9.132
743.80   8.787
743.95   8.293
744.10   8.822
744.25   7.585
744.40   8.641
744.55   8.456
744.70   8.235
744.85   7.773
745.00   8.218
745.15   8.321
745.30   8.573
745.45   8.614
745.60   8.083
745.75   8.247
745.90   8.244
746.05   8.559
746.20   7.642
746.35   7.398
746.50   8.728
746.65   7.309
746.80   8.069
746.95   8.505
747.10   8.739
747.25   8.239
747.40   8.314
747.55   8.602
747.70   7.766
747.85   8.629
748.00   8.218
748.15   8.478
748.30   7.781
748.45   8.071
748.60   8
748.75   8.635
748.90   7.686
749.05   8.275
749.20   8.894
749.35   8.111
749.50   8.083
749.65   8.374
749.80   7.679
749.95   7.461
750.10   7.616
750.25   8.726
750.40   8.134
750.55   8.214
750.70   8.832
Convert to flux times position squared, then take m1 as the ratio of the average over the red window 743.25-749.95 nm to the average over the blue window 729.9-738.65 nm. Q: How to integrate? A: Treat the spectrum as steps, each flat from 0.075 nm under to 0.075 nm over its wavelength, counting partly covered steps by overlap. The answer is 1.08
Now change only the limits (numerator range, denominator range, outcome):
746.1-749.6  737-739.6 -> 1.04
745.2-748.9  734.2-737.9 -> 1.06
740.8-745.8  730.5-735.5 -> 1.08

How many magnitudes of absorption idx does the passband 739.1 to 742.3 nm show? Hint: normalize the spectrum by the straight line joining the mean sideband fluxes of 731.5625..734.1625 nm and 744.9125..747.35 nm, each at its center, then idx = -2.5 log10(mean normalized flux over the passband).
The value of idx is 0.020 mag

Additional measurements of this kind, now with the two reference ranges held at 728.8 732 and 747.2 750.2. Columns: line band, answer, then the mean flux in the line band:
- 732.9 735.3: -0.024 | 8.01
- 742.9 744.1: -0.082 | 8.67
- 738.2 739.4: -0.023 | 8.1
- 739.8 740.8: -0.005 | 8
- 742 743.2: -0.022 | 8.18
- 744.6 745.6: -0.027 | 8.28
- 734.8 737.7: -0.019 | 8.02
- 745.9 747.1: 0.002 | 8.09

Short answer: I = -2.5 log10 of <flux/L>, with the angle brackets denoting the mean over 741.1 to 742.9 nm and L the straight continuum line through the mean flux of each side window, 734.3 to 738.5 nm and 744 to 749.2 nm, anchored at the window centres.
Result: 0.015 mag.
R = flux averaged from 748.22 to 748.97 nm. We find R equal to 8.04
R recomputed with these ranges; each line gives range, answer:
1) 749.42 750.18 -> 7.85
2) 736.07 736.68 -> 8.59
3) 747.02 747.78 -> 8.34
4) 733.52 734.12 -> 8.04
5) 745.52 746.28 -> 8.15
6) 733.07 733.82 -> 8.15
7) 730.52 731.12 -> 7.6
